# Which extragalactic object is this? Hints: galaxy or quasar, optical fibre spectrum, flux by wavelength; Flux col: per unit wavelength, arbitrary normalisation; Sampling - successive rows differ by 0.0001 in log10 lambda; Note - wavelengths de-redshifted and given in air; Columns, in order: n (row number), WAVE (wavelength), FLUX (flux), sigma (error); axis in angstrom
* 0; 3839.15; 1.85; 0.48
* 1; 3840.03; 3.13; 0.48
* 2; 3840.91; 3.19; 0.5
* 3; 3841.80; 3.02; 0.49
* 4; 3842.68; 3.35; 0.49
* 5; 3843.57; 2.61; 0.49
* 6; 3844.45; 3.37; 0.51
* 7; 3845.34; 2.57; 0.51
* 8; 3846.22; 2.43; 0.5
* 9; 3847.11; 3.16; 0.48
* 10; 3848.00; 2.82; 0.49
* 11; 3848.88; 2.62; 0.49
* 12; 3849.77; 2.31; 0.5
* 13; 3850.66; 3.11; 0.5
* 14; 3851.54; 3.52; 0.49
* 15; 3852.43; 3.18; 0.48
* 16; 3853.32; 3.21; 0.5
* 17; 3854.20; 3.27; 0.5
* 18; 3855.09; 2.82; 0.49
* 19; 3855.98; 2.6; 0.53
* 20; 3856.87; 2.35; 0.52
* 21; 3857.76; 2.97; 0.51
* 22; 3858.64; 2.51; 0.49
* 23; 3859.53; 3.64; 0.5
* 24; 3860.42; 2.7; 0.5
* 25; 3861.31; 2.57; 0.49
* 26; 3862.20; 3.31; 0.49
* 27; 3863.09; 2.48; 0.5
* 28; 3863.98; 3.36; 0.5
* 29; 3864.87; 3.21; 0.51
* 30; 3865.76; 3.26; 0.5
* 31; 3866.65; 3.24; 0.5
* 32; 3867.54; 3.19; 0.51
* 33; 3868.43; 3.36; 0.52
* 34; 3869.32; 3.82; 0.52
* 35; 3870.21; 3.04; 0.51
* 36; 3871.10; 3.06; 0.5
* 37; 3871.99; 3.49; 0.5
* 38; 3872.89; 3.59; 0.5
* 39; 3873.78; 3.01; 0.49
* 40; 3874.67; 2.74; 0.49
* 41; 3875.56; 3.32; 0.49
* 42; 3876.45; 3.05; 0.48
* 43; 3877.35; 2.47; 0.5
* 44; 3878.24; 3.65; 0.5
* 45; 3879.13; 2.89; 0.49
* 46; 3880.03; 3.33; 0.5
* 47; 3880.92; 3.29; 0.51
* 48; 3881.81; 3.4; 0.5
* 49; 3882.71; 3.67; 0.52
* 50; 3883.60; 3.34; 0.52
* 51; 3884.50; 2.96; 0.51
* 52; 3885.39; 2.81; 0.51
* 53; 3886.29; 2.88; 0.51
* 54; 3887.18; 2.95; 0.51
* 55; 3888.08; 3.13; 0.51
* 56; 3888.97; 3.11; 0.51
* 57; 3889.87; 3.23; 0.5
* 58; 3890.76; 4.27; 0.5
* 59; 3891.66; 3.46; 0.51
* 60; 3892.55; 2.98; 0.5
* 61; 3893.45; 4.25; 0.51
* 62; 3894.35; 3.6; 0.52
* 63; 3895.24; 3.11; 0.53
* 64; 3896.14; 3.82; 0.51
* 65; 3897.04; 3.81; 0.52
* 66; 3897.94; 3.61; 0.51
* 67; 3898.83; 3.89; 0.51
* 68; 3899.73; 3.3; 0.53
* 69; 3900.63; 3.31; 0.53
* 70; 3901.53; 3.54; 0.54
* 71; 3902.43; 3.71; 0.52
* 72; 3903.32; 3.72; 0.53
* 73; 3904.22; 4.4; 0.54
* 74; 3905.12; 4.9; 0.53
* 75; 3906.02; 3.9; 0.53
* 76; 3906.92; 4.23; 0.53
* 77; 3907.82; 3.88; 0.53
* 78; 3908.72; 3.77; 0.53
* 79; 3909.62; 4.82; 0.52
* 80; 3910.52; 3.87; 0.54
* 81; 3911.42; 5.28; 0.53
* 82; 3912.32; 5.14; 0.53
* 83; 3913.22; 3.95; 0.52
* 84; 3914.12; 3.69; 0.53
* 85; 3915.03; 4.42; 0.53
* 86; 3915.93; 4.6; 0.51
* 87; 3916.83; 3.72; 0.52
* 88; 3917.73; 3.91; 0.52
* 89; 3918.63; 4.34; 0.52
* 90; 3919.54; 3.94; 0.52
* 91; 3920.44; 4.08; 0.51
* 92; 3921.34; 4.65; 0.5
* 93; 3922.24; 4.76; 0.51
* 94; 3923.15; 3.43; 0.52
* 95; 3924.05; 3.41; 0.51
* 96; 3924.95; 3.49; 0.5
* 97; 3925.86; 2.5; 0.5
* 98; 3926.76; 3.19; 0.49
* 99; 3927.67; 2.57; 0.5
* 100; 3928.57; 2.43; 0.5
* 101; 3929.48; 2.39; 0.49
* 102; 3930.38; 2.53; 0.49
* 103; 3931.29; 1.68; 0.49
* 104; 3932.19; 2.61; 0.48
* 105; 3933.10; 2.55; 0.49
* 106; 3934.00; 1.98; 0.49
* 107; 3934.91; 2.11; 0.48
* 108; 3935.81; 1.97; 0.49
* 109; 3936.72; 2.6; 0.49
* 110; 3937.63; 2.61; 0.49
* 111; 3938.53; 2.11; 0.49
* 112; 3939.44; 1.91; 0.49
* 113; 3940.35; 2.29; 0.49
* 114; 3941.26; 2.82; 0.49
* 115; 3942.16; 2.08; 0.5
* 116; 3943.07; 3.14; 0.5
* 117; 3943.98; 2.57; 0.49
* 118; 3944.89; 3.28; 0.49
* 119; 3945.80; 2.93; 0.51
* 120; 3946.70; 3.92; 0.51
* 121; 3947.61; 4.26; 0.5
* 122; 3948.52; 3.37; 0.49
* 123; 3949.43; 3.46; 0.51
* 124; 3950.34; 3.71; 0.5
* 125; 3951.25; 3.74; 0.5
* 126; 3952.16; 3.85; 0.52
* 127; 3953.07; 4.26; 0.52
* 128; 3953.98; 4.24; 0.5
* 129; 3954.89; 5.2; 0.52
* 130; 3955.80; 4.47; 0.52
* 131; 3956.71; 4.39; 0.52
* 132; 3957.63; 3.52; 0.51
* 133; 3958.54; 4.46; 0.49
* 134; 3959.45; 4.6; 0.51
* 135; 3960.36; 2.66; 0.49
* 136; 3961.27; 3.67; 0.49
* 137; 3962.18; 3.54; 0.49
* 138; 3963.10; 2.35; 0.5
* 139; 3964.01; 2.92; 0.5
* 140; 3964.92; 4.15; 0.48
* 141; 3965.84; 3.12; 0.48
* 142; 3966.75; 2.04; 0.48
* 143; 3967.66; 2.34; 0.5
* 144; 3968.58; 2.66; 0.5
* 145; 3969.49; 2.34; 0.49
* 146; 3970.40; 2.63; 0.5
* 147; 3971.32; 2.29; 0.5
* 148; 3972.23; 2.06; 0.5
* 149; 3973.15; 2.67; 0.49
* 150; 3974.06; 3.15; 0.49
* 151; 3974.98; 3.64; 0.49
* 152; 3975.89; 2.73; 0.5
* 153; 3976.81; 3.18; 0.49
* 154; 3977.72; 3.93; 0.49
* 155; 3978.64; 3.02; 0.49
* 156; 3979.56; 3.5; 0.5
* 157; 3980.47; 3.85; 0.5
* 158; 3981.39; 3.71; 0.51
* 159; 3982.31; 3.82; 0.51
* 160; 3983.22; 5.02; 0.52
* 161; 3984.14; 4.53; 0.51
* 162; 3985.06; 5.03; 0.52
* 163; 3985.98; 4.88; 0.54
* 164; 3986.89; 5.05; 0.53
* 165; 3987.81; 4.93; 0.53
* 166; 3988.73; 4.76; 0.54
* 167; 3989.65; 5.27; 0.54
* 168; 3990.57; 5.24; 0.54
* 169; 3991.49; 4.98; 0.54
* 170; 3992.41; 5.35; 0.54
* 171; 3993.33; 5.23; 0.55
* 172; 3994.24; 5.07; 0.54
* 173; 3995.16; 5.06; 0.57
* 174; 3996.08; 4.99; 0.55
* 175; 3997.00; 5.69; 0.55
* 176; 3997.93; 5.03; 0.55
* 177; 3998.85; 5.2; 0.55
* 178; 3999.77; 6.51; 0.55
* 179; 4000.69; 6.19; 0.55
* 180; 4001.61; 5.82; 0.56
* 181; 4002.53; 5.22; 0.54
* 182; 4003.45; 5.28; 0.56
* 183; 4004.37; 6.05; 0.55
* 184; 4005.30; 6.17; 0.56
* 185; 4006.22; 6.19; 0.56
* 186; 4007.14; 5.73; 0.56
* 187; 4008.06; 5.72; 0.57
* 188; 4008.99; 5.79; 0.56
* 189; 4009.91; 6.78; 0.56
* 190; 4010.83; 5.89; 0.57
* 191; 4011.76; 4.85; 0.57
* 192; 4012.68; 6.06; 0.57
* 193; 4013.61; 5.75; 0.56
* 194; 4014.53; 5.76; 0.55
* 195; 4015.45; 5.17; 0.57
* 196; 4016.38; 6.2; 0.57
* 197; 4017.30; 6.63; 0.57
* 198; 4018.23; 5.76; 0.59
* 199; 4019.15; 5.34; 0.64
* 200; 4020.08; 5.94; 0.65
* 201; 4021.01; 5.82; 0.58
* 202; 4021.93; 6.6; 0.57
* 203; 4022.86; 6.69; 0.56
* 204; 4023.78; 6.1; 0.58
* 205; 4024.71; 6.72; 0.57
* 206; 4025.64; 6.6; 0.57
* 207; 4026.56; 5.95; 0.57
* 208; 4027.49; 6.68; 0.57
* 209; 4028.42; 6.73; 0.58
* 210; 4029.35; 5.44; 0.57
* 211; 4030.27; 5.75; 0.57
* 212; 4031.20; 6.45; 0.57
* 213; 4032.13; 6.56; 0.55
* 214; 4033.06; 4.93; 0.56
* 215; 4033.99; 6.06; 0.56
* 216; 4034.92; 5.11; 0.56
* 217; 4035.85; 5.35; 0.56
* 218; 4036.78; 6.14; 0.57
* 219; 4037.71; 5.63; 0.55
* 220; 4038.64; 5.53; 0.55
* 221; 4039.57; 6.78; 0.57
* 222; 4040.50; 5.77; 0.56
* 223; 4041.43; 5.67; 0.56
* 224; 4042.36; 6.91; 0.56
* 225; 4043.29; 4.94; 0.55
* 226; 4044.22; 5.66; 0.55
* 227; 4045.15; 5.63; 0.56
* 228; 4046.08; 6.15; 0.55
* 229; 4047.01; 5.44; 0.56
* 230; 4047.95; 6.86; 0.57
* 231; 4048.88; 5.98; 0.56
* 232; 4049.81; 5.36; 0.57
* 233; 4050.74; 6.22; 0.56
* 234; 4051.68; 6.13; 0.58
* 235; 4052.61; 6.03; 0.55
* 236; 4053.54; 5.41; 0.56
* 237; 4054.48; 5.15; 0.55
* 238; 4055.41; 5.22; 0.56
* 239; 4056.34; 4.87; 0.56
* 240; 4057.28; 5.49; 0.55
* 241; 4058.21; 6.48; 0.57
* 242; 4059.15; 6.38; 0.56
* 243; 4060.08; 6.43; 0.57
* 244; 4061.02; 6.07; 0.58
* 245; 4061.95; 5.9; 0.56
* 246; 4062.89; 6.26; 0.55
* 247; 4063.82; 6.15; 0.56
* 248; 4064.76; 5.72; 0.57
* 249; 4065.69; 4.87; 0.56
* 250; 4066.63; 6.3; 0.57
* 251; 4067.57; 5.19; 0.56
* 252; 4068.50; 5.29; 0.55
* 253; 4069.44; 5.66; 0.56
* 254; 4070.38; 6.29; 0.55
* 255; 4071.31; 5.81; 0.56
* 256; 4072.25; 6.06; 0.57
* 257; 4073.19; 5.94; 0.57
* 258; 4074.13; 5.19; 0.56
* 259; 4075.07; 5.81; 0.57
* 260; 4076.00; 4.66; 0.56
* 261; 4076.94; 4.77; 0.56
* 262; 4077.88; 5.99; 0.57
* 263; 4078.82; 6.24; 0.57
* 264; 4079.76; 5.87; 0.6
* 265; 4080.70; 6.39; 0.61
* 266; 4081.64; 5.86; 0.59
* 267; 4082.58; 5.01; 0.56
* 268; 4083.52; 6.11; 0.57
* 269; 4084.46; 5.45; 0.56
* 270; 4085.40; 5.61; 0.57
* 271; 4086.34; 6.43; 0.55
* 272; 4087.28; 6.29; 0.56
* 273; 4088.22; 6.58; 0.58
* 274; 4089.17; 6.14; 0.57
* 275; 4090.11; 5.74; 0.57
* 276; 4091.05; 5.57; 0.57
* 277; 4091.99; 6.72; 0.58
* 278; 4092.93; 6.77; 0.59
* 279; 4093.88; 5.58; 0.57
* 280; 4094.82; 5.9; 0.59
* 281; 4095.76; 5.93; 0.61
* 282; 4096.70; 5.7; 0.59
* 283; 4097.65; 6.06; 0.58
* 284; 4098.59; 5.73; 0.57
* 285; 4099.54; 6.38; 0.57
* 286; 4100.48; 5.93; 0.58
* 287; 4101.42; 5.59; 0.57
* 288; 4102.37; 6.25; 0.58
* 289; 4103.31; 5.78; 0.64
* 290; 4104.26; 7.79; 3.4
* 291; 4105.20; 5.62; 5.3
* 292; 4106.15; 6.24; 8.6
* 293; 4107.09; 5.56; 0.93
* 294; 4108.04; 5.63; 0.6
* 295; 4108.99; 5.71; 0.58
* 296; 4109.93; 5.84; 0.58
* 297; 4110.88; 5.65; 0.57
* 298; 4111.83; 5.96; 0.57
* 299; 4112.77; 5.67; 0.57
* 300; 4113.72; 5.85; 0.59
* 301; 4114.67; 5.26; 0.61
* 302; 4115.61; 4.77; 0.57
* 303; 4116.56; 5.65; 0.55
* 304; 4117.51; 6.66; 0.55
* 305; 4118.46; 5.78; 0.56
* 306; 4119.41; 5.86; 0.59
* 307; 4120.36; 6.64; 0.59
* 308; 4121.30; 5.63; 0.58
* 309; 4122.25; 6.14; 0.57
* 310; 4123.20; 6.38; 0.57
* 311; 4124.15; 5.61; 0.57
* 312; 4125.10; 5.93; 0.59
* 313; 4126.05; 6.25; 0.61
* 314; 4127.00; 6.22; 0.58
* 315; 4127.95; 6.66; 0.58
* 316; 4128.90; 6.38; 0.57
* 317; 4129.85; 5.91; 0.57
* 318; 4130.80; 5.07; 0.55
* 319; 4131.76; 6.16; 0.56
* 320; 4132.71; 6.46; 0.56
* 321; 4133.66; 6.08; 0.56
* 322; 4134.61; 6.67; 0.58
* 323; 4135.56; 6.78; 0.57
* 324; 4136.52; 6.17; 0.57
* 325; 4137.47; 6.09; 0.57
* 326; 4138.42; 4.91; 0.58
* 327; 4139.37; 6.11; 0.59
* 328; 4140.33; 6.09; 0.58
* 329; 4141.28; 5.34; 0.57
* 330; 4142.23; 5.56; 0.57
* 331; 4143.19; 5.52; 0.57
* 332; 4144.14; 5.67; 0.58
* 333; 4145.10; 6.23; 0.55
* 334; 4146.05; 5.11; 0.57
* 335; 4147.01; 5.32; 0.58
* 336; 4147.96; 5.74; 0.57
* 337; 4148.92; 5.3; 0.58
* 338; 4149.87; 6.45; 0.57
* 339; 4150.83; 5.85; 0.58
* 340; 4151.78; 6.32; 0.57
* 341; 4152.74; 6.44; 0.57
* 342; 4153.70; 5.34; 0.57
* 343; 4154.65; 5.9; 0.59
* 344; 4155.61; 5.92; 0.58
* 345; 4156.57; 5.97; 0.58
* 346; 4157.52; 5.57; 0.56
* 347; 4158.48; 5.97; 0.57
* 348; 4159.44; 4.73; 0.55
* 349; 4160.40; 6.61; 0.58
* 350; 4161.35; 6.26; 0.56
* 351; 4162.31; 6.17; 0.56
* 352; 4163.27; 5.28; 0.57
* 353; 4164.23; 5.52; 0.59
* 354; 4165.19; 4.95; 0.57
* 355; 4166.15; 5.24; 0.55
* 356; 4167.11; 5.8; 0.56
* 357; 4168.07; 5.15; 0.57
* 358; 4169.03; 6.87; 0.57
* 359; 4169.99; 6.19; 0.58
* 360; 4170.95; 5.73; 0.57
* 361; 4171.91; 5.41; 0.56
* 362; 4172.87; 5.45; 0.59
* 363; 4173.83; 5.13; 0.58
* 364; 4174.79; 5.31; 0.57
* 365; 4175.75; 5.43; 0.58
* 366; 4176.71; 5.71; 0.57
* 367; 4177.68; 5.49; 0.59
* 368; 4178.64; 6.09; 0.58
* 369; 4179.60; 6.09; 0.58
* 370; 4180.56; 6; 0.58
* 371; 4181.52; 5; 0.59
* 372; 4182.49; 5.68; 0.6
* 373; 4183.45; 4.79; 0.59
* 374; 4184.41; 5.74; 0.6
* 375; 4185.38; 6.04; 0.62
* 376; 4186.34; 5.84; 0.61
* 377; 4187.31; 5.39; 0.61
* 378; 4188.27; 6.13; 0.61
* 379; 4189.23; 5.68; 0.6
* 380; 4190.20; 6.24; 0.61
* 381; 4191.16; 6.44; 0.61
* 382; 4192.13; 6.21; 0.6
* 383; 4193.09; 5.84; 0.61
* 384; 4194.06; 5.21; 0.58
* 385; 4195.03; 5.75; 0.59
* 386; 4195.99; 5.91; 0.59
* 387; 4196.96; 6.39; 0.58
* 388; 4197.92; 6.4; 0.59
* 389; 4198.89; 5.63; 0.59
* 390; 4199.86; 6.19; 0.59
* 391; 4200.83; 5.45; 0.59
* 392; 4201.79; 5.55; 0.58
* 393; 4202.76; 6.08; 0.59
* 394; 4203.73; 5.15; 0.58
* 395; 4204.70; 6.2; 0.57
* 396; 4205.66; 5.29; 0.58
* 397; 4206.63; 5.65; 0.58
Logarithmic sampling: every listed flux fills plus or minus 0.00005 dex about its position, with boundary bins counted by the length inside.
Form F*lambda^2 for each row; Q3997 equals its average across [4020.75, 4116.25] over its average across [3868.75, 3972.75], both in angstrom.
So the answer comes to 1.88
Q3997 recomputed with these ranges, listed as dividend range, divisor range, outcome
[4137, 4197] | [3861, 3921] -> 1.84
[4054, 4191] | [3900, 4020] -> 1.56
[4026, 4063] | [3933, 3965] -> 1.89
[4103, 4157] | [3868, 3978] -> 1.95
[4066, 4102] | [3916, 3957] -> 1.94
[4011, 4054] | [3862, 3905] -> 1.91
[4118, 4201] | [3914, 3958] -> 1.98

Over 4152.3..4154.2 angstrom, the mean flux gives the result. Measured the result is 5.89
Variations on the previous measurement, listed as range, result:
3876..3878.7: 3.06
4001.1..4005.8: 5.72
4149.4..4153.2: 6.26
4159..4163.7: 5.83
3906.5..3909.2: 3.97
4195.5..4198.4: 6.25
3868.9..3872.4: 3.35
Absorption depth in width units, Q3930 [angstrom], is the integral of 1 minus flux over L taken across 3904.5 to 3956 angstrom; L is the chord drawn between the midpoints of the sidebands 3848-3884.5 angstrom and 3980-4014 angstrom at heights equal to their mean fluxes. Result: 8.4 angstrom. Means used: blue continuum 3.09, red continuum 5.32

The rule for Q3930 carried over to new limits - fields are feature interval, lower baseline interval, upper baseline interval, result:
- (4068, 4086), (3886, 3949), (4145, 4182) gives -2.88 angstrom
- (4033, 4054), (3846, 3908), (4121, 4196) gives -4.62 angstrom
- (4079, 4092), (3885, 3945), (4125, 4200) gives -2.30 angstrom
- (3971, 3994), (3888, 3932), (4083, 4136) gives 2.35 angstrom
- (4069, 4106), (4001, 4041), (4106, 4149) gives -0.19 angstrom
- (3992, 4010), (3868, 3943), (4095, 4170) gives -4.88 angstrom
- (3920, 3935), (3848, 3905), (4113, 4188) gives 2.94 angstrom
